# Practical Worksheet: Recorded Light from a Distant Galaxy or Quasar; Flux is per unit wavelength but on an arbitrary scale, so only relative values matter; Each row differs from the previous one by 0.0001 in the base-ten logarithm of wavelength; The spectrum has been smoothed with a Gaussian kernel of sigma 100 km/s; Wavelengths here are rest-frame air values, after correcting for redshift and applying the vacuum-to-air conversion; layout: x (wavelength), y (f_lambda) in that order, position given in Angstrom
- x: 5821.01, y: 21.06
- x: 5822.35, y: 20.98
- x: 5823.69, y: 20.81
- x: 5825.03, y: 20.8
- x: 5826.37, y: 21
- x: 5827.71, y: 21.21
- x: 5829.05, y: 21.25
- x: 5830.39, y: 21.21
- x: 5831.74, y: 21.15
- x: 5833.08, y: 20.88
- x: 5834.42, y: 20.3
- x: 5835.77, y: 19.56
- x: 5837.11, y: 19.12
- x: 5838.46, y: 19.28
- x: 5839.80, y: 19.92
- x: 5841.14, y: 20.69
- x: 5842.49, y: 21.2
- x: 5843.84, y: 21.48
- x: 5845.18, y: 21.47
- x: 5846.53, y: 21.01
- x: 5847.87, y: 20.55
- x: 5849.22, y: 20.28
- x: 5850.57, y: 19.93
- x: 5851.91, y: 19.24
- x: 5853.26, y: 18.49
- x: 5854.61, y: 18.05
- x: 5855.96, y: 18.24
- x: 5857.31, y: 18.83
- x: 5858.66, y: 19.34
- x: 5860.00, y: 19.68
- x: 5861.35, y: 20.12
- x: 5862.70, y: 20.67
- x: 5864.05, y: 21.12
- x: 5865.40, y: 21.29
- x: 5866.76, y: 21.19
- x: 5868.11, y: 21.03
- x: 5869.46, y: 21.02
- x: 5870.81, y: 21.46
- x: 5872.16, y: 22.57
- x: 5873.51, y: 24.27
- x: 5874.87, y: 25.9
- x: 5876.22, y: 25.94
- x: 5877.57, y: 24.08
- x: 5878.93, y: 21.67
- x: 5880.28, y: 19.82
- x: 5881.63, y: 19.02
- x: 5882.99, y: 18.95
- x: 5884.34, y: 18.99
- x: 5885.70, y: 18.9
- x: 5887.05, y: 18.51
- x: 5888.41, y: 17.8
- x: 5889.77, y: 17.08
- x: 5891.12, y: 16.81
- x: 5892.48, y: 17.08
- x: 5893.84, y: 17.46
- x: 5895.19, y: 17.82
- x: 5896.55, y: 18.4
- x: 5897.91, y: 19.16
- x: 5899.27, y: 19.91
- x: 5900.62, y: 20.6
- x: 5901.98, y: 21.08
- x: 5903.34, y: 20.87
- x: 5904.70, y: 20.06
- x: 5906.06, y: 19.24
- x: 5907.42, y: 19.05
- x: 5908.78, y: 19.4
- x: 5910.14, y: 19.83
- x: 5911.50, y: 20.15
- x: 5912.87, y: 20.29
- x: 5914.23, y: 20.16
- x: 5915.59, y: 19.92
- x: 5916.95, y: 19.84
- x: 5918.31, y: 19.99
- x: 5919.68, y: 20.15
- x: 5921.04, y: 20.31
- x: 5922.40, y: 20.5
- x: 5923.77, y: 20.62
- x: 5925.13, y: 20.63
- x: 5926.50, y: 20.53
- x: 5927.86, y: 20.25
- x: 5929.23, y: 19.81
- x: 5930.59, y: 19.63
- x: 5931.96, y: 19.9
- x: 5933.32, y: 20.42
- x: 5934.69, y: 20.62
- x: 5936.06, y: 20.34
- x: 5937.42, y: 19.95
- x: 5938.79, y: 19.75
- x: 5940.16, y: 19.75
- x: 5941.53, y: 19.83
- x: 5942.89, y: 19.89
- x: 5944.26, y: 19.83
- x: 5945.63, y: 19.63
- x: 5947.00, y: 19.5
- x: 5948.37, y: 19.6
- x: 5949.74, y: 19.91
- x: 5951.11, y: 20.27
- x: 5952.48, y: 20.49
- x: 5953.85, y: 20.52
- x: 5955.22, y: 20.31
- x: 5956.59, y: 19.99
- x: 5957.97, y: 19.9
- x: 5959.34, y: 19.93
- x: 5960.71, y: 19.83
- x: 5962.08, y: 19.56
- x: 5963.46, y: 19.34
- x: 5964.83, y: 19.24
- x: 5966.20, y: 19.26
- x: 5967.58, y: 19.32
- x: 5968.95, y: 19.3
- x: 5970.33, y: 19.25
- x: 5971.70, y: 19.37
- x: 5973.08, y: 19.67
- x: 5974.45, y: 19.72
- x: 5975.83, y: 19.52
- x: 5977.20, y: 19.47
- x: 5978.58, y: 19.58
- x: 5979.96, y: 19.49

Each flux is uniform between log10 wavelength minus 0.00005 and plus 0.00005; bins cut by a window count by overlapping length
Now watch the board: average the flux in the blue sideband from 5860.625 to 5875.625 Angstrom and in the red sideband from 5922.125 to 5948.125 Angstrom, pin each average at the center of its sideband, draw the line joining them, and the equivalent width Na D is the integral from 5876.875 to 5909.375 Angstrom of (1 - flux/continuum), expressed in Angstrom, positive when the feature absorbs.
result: 3.0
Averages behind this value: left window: 21.9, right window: 20.1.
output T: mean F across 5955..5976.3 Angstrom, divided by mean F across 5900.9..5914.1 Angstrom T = 0.98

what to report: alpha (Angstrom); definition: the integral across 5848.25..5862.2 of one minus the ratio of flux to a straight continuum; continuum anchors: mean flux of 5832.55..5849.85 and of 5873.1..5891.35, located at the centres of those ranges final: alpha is 0.8 Angstrom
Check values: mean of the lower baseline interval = 20.4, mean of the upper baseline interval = 20.6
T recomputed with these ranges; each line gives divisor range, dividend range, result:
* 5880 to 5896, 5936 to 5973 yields 1.09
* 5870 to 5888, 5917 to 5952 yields 0.93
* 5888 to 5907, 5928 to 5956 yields 1.06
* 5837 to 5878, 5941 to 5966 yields 0.95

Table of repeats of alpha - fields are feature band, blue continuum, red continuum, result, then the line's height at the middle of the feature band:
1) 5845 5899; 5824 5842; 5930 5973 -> 0.6 Angstrom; 20.3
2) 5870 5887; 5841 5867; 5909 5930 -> -1.3 Angstrom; 20.1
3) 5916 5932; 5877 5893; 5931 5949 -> -0.4 Angstrom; 19.7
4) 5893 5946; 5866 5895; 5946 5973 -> 0.5 Angstrom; 20.1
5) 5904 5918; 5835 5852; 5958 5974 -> 0.0 Angstrom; 19.9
